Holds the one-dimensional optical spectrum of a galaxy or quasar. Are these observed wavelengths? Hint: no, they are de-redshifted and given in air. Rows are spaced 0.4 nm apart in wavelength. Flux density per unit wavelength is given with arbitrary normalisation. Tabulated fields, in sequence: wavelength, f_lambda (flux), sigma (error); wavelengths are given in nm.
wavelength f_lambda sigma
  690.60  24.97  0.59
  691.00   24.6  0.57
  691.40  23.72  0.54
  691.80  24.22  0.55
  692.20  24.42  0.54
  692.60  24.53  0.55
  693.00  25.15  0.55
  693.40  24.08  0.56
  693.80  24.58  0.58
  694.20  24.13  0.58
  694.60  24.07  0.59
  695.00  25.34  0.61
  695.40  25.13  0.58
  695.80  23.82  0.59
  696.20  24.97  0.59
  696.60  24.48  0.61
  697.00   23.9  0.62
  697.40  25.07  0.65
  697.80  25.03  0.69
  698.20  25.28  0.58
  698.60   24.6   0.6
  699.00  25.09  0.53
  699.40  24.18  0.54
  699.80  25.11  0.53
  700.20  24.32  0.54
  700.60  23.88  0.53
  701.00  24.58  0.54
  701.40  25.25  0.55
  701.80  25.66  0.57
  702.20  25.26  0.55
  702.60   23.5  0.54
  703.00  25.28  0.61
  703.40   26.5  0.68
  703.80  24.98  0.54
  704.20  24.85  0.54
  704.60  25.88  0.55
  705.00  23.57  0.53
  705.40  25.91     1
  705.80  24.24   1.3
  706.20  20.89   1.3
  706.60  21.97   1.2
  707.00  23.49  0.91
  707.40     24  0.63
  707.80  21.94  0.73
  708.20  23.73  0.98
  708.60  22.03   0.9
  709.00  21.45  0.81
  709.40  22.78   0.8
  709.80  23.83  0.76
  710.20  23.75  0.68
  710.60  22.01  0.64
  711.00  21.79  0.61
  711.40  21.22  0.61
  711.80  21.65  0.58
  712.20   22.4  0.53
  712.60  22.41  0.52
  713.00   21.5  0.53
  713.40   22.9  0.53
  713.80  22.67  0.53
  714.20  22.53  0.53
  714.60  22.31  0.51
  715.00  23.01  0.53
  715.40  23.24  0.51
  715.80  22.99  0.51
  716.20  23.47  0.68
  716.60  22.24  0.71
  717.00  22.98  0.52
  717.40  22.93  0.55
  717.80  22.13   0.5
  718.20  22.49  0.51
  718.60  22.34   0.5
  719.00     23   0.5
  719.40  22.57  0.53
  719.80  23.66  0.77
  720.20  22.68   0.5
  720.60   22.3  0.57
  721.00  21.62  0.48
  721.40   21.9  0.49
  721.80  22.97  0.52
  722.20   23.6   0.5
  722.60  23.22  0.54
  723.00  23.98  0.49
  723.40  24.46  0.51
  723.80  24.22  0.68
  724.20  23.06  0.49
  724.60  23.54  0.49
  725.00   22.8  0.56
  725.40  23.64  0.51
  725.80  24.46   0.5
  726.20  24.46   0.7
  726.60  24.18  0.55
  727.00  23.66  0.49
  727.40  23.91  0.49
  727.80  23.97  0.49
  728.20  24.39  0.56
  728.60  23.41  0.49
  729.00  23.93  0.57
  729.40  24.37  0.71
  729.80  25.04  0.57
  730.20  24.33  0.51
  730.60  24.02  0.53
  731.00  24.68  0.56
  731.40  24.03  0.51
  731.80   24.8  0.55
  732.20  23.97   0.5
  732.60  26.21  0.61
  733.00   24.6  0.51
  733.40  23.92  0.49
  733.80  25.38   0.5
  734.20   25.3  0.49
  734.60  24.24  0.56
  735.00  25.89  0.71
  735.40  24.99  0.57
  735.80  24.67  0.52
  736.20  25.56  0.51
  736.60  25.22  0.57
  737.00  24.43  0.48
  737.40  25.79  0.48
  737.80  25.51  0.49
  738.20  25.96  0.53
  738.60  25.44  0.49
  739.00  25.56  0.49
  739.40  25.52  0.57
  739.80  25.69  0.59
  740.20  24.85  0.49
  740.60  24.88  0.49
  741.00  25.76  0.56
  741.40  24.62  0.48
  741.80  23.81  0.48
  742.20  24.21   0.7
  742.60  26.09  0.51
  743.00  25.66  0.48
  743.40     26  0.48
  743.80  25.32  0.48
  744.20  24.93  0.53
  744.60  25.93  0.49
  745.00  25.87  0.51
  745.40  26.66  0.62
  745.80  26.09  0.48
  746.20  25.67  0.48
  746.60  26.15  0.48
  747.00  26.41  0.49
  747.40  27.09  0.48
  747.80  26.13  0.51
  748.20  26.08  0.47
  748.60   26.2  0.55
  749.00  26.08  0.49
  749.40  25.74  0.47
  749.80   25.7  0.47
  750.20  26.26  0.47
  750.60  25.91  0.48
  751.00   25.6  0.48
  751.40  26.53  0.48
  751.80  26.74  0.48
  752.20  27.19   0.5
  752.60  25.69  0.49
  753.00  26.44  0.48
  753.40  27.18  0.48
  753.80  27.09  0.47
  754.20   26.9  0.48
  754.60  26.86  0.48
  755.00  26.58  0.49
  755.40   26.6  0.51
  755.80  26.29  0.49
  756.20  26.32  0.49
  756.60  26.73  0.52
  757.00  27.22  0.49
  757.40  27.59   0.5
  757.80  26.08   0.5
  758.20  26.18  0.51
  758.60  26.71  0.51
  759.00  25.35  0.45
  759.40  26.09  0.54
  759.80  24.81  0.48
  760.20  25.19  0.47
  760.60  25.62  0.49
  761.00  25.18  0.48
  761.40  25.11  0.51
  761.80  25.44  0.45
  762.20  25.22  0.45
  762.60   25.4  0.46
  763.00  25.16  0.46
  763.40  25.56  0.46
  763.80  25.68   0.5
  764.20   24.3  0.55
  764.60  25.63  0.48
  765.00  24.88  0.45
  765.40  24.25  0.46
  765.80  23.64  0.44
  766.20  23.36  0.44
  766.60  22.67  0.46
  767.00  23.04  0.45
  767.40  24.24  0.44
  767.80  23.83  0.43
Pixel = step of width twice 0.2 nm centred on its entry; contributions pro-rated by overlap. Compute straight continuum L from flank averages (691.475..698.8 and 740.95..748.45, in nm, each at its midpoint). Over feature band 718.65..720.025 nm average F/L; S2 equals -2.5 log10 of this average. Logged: 0.10 mag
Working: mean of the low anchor 24.6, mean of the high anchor 25.7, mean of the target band 23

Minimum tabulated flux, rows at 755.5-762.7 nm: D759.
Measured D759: 24.81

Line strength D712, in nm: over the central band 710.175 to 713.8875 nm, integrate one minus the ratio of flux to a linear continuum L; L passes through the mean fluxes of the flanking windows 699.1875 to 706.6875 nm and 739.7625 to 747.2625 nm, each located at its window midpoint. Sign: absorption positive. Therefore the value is 0.39 nm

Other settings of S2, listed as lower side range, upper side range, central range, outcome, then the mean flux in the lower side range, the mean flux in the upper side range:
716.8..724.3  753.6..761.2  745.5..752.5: -0.03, 23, 26.3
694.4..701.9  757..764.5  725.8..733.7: 0.04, 24.7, 25.6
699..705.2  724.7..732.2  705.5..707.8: 0.08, 24.9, 24.1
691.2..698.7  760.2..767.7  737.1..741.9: -0.03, 24.6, 24.7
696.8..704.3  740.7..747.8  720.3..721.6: 0.15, 24.9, 25.7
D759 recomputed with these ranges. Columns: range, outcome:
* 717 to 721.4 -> 21.62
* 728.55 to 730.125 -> 23.41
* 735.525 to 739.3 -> 24.43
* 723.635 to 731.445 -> 22.8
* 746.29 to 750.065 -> 25.7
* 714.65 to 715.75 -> 23.01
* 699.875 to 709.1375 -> 20.89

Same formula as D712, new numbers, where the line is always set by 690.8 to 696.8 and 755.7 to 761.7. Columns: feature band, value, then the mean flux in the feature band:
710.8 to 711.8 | 0.135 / 21.5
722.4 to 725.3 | 0.182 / 23.6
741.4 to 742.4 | 0.058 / 24.1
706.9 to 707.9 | 0.063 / 23.2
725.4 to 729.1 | 0.183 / 24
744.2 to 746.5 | -0.022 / 26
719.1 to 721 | 0.183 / 22.7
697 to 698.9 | -0.023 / 24.9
